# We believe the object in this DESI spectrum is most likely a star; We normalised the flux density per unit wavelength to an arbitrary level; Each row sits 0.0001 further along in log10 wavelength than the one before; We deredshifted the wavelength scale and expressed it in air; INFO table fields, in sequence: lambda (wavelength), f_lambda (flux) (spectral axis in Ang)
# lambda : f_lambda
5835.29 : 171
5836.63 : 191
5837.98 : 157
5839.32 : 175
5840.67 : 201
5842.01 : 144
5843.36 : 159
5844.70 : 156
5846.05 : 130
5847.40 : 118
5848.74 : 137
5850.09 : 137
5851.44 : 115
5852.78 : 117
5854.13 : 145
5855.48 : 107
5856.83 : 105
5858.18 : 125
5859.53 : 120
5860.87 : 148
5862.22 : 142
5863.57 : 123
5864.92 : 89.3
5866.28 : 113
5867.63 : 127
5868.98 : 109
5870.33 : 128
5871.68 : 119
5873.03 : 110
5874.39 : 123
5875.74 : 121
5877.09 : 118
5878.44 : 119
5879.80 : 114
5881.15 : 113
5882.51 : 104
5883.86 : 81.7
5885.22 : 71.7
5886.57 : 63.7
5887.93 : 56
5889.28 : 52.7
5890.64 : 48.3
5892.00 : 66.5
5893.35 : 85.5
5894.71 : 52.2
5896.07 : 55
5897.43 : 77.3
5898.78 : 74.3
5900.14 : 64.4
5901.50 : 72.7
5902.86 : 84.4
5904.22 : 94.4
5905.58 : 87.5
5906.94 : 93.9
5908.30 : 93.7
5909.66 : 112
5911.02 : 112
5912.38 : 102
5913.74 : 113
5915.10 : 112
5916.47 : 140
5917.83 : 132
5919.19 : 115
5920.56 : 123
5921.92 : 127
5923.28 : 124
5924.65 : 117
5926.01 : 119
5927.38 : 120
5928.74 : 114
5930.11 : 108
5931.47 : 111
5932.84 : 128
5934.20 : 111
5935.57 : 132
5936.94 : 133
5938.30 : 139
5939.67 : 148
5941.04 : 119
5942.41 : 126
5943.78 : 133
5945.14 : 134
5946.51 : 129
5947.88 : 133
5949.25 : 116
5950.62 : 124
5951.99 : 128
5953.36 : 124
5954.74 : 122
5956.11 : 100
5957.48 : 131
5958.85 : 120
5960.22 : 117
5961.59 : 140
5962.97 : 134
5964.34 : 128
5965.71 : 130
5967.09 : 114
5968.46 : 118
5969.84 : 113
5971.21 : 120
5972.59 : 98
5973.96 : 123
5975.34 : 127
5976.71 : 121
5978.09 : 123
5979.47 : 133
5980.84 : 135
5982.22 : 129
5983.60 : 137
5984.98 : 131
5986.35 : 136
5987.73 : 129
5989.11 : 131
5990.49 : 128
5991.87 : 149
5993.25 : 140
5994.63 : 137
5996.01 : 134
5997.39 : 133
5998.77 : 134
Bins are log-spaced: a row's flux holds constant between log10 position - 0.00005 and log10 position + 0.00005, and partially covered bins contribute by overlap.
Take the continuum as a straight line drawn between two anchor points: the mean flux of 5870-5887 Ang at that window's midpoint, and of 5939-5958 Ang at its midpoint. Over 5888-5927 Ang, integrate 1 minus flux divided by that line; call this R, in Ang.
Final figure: 7.2 Ang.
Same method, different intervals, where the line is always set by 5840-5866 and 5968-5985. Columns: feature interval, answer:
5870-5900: 9.73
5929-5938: 0.39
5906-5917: 1.64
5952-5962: 0.23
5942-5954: -0.19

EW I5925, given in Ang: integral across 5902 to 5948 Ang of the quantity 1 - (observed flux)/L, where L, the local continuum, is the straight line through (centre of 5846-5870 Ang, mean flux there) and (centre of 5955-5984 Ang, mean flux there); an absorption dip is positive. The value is 1.9 Ang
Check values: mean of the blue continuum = 123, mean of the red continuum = 123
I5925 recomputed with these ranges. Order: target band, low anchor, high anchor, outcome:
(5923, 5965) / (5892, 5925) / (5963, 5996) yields -4.49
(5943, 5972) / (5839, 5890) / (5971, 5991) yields 0.27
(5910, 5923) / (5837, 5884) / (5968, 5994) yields 0.84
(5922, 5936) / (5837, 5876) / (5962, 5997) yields 1.19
